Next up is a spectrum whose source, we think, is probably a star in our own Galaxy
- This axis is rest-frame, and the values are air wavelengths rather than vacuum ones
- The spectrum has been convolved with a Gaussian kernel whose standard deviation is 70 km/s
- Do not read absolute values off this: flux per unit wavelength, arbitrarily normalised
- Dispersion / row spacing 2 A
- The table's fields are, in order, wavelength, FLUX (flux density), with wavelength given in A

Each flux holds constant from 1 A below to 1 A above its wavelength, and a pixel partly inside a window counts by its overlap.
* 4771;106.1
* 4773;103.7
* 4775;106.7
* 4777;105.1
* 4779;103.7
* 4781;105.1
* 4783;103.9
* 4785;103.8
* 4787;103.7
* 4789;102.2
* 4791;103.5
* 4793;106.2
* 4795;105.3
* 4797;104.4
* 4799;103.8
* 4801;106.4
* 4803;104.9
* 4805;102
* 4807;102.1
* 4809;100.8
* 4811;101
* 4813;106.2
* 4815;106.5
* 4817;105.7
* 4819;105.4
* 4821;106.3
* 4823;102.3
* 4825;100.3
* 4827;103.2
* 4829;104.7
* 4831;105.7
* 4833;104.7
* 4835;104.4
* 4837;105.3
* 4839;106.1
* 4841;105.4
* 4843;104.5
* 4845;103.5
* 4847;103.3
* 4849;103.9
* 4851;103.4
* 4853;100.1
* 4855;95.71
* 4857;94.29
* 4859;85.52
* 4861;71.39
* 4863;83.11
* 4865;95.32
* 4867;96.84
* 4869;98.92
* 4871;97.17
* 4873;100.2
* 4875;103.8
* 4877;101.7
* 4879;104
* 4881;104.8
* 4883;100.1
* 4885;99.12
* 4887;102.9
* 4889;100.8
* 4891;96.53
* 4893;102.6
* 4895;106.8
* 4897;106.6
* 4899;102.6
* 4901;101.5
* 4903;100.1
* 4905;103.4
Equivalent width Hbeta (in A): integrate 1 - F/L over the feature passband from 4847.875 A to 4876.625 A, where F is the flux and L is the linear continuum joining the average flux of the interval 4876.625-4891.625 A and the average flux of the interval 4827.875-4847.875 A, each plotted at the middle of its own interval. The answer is 2.2 A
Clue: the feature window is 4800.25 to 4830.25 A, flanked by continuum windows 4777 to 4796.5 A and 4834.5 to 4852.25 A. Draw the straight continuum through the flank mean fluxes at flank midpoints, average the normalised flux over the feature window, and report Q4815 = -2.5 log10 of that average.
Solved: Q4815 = 0.00 mag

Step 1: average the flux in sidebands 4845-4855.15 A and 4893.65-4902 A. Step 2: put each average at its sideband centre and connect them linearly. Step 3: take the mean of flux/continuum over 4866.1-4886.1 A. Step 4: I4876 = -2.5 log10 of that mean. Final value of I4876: 0.03 mag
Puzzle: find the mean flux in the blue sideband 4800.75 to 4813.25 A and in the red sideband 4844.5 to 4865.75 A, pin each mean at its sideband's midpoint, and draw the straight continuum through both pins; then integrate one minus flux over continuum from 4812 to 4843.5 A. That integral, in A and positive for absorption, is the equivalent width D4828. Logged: -1.8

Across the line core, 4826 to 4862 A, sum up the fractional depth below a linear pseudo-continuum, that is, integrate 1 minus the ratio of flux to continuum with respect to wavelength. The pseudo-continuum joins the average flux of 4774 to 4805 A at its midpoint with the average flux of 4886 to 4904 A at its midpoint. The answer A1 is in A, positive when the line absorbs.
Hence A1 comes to 1.1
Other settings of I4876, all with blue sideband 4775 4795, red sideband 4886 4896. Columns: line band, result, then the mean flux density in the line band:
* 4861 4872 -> 0.11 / 92.2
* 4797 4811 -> 0.01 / 103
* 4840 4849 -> -0.01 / 104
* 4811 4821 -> -0.02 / 105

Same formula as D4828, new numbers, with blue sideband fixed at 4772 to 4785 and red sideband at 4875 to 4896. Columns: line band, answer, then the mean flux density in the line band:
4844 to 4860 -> 0.6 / 98.7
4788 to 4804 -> -0.1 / 105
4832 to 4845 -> -0.2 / 105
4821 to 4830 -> 0.0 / 103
